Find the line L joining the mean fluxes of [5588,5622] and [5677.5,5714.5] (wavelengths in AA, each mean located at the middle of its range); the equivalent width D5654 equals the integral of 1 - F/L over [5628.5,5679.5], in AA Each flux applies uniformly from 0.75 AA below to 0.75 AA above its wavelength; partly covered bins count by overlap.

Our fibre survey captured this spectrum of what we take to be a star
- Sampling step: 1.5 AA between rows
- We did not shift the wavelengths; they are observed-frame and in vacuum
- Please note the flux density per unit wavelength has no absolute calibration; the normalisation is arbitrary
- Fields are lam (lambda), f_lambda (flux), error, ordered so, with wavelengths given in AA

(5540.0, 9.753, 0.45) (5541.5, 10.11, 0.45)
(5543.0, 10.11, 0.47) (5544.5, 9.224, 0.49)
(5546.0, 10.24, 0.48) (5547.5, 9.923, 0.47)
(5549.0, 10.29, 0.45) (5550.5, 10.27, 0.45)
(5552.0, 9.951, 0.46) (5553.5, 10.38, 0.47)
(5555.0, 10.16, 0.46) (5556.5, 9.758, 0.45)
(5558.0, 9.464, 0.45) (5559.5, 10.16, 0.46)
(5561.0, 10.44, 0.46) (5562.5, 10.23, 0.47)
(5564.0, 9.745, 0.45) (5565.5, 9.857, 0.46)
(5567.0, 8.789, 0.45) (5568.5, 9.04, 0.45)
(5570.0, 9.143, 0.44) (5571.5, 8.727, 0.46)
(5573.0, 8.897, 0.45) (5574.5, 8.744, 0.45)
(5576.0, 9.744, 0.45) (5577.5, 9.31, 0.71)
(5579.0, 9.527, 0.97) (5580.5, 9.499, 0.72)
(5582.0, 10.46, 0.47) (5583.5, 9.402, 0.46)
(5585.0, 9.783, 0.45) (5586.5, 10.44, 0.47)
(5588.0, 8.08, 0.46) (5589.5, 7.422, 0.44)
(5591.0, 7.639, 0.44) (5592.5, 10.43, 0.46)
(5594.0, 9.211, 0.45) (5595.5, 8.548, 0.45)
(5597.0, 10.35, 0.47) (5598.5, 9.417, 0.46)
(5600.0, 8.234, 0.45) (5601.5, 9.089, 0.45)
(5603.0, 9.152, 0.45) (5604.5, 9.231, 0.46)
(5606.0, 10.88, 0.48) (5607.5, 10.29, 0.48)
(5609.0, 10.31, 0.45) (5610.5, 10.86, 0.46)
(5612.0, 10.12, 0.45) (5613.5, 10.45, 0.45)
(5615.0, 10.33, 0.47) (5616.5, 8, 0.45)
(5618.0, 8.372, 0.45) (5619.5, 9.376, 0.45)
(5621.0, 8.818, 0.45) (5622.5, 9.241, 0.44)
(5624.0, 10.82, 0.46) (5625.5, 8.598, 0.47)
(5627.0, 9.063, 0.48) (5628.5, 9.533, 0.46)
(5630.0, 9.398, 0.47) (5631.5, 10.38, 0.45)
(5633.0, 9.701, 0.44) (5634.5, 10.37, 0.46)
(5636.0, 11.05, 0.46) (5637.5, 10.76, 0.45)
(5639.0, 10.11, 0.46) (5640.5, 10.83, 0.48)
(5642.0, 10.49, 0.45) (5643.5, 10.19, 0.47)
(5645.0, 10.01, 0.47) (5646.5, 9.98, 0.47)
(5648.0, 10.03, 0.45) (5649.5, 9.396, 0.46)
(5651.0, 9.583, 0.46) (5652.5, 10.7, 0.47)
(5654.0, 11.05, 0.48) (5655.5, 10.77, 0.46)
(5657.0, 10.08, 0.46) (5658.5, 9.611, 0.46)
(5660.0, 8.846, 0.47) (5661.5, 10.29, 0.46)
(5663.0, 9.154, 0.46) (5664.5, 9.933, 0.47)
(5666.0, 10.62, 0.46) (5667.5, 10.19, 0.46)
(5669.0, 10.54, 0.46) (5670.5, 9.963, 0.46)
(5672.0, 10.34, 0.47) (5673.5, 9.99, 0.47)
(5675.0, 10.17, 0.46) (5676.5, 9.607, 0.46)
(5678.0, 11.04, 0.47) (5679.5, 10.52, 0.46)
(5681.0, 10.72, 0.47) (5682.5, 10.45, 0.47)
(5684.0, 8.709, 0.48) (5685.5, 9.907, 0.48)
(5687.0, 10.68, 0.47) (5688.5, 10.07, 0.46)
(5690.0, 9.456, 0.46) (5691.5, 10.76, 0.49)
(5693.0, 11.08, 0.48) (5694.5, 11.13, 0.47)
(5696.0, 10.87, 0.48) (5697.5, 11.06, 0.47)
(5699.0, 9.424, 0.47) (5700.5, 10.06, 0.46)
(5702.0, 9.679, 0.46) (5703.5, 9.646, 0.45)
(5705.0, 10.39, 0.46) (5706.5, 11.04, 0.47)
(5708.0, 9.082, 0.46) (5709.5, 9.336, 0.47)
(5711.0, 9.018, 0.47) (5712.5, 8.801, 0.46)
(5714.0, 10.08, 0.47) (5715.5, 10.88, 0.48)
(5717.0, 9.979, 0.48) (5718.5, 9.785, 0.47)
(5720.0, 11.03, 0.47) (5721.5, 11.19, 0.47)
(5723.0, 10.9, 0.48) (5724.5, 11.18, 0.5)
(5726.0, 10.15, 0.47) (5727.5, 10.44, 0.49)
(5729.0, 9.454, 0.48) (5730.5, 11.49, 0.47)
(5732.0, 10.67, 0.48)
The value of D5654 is -2.0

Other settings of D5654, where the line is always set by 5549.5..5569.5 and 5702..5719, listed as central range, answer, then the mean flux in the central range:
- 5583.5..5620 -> 1.6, 9.42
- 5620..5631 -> 0.5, 9.38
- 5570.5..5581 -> 0.7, 9.2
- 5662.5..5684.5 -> -0.7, 10.2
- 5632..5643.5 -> -0.7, 10.5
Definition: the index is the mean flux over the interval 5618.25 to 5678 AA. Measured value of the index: 9.99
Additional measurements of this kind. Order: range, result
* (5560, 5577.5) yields 9.4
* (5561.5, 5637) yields 9.49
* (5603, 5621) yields 9.77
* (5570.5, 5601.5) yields 9.19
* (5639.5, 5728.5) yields 10.2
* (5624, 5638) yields 9.91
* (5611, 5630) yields 9.41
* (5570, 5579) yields 9.13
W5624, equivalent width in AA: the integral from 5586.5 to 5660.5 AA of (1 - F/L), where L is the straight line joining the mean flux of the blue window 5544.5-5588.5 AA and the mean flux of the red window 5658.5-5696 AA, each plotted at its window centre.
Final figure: 1.68 AA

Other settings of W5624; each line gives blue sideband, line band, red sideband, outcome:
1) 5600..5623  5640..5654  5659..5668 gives -0.6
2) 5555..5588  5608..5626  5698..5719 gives 0.0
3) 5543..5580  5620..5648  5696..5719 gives -0.5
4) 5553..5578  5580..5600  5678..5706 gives 0.9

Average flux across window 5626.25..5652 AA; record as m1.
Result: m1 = 10.1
